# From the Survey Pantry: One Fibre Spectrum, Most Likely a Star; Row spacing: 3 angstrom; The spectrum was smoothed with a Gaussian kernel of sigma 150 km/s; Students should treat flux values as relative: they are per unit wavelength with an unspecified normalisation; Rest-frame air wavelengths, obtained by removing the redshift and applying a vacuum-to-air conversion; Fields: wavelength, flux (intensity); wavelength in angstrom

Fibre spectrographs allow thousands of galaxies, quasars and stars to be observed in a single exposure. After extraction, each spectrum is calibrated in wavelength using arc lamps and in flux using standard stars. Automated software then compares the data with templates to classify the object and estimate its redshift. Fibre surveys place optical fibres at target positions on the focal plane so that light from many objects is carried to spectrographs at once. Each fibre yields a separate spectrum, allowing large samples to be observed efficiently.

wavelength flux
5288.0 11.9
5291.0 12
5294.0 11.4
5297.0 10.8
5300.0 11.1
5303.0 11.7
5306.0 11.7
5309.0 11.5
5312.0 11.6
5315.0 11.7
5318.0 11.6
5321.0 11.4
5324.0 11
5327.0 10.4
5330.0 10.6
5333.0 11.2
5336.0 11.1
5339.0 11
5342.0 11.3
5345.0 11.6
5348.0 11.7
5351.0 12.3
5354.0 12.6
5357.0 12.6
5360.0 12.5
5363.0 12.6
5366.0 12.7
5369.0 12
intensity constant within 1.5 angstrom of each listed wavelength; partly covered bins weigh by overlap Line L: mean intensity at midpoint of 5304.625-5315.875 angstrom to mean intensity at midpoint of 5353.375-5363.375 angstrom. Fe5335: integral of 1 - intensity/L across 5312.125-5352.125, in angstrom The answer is 2.48 angstrom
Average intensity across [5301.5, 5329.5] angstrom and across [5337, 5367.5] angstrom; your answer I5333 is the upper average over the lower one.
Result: 1.1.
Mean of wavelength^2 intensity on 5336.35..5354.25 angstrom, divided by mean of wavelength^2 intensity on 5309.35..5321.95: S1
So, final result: 1.0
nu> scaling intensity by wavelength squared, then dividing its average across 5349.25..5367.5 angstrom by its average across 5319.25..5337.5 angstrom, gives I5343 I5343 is 1.16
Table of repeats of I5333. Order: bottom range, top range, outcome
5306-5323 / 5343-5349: 1.01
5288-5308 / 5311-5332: 0.97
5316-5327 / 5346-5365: 1.10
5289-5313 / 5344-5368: 1.07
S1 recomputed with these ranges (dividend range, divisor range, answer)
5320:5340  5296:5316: 0.96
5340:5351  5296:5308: 1.04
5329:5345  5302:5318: 0.96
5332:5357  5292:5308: 1.04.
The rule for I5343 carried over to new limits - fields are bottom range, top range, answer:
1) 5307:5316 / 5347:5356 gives 1.07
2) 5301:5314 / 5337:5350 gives 1.00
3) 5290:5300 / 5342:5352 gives 1.06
